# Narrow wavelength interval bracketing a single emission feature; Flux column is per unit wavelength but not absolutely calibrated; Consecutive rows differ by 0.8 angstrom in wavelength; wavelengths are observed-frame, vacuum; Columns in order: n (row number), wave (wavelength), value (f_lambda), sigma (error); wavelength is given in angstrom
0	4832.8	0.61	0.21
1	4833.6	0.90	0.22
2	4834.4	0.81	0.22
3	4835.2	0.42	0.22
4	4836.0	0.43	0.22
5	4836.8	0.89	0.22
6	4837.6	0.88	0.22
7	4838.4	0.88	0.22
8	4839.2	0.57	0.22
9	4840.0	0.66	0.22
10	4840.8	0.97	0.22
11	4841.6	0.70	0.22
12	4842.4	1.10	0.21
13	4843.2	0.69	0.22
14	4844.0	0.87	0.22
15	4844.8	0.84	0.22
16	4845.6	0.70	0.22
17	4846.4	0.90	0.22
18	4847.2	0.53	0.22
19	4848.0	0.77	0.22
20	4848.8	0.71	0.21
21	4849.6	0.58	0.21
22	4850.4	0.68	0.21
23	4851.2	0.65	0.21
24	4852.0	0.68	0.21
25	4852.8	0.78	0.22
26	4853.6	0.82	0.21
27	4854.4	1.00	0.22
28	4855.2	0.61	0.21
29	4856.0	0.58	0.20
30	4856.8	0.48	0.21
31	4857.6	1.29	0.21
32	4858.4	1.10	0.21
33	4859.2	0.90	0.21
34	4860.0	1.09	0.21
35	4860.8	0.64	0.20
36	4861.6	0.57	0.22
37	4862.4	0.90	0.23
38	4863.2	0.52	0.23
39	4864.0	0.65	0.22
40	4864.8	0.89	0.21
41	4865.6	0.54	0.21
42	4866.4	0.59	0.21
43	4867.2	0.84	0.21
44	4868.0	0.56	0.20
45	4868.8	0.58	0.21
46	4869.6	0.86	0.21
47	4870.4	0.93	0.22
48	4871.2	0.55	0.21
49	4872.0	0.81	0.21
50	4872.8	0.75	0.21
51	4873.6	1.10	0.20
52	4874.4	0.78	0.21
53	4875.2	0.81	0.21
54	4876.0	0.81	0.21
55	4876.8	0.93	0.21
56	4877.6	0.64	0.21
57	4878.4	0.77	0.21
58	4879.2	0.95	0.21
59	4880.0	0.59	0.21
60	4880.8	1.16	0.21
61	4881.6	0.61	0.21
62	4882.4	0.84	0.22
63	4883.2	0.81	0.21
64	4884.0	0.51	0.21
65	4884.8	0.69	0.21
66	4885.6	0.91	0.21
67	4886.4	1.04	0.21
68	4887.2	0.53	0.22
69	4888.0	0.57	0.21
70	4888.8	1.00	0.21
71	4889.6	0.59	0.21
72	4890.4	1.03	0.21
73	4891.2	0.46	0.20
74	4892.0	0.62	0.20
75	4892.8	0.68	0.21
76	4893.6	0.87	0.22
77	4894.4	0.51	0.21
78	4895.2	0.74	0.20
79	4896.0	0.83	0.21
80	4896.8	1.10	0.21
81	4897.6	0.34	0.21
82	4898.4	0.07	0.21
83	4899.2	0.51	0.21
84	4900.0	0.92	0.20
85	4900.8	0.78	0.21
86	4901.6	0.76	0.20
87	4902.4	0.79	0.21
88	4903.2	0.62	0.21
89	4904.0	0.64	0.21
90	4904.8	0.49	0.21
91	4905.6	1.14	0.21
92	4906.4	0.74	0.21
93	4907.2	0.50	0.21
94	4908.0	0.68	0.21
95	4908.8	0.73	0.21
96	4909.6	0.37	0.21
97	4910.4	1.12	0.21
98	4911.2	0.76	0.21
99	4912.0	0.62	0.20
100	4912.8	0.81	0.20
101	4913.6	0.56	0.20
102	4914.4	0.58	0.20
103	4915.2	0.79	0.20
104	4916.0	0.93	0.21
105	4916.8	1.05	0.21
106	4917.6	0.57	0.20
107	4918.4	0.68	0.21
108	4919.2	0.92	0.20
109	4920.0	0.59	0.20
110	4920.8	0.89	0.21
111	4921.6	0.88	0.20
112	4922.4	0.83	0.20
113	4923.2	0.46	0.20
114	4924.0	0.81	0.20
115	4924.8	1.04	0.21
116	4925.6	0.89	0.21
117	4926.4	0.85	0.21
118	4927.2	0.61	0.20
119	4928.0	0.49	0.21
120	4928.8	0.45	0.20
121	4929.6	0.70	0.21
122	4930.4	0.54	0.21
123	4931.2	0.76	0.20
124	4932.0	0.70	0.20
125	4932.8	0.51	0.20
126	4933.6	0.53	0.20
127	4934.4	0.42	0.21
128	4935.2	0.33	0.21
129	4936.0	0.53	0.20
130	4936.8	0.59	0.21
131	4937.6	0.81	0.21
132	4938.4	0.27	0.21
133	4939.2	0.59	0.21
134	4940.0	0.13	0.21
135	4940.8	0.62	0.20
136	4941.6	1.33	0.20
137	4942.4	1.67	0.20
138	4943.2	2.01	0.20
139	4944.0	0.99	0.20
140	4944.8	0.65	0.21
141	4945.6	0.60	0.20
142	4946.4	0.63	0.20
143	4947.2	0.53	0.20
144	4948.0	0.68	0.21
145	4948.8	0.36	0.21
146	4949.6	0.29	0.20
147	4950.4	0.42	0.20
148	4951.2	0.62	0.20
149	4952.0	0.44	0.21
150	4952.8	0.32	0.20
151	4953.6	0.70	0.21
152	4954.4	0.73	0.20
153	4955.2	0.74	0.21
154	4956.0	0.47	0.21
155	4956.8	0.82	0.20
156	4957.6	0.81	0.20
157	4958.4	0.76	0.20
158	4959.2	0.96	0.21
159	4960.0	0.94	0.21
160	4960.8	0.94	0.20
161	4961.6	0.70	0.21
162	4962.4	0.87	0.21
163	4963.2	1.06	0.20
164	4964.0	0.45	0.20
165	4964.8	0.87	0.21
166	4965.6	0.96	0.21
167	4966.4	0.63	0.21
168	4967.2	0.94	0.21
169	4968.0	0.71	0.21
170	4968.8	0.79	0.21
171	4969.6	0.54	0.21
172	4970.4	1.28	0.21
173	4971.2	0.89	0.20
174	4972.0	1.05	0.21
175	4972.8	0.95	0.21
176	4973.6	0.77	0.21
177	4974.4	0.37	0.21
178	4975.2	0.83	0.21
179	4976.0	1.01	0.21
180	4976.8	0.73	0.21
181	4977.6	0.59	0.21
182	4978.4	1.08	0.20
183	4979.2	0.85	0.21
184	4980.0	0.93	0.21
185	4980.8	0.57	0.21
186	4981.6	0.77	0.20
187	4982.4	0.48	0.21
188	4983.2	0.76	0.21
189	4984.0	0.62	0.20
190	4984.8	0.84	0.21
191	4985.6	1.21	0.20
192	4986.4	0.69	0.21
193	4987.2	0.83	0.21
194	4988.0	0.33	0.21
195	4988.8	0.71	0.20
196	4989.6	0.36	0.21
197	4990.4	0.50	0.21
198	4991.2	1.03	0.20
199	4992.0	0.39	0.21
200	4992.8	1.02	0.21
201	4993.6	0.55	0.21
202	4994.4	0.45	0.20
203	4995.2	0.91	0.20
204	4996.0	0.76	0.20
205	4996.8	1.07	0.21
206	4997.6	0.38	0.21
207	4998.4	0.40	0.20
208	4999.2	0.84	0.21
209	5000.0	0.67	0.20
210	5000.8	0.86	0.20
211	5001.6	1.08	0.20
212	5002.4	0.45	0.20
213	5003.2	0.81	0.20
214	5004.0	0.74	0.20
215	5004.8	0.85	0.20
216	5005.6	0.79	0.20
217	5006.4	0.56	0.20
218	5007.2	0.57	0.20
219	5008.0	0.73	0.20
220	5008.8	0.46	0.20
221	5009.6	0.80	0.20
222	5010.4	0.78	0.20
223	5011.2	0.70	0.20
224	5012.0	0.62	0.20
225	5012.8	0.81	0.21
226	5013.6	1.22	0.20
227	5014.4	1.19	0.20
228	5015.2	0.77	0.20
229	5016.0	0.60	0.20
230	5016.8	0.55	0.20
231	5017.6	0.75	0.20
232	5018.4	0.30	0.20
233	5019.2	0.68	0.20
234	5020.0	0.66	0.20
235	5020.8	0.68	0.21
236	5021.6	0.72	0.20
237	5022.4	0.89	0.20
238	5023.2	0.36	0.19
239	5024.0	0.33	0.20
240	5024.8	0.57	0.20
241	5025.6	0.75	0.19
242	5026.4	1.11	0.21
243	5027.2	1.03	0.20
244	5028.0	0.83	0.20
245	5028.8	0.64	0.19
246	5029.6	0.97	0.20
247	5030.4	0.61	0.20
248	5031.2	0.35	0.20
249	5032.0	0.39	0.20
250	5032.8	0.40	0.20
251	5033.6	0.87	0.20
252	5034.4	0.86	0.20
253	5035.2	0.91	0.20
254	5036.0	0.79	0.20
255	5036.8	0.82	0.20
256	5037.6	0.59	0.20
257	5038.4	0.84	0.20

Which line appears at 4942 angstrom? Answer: H-gamma 4340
